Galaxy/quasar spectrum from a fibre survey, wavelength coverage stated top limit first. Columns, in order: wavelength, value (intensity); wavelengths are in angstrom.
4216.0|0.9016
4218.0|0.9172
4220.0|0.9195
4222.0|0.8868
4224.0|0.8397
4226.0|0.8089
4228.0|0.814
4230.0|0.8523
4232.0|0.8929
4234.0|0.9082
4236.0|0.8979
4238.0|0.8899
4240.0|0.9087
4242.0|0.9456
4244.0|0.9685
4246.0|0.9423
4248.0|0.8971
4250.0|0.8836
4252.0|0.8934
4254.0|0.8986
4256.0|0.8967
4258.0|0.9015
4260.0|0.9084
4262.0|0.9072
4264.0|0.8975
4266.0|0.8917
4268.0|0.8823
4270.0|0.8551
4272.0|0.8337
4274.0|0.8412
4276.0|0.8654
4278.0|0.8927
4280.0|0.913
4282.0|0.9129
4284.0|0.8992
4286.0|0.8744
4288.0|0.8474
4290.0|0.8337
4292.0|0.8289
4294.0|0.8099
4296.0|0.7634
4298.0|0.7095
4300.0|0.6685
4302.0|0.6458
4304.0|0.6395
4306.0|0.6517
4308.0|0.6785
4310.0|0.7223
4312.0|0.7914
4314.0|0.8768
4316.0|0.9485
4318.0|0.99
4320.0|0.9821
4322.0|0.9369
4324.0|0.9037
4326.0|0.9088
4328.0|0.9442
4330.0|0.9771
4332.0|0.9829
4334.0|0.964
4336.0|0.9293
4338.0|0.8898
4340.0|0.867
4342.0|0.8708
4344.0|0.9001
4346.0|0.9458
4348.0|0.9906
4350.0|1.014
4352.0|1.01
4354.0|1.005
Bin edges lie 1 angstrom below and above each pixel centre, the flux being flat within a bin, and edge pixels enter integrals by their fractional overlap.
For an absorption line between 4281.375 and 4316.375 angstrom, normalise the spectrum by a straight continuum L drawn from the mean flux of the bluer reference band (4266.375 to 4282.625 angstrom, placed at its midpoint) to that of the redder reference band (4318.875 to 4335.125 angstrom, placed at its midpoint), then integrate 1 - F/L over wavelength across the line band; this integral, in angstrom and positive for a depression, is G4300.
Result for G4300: 5.0 angstrom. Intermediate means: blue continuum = 0.874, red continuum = 0.95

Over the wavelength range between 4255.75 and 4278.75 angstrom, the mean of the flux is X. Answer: 0.88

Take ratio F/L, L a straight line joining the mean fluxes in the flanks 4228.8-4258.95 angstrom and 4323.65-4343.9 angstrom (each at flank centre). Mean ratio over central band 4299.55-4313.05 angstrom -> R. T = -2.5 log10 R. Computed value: 0.31 mag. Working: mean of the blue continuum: 0.905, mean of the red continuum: 0.923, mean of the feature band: 0.687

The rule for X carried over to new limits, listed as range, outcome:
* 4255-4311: 0.82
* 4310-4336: 0.926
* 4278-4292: 0.877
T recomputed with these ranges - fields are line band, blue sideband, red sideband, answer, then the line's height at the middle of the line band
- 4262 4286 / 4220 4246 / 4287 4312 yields -0.11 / 0.794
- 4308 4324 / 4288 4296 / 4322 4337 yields 0.02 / 0.899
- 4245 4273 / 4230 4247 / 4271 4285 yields 0.01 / 0.897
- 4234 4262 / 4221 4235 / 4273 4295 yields -0.06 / 0.86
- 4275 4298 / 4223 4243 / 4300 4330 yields -0.01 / 0.846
